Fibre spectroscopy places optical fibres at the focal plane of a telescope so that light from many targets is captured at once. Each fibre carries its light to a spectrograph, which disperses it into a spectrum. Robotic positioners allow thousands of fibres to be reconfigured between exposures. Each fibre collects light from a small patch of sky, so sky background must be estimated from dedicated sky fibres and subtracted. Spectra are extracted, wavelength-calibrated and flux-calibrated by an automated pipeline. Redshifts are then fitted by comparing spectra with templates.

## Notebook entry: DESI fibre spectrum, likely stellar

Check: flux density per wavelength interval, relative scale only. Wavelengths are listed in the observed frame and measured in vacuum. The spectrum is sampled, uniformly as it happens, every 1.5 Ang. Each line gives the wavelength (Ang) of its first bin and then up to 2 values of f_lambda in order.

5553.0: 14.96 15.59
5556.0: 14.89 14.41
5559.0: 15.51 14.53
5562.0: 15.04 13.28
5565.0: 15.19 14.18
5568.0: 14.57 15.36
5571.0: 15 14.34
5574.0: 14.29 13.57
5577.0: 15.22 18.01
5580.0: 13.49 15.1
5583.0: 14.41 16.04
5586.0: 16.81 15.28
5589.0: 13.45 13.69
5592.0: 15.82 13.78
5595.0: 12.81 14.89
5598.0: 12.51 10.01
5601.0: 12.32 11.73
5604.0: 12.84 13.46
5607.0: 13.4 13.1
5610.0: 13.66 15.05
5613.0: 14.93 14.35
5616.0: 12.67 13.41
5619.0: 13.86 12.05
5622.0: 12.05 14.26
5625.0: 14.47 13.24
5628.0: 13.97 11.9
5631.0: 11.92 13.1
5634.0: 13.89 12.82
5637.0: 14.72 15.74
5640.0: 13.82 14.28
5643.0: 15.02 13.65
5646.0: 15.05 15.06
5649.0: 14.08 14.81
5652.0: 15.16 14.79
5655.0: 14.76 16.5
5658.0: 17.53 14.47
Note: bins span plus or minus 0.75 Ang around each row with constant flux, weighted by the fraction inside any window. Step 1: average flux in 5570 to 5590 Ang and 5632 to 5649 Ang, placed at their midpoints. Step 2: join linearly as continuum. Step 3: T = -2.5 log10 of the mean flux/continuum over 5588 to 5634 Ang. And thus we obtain 0.10 mag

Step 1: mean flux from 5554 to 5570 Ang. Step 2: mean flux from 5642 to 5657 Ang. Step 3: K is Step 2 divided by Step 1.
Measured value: 1.0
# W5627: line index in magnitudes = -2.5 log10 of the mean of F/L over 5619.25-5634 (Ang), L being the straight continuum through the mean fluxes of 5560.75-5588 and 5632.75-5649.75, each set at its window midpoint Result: 0.11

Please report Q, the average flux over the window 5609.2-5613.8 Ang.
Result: 14.5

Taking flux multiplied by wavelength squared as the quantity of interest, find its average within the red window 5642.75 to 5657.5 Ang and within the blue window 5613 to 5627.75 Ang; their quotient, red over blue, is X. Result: 1.12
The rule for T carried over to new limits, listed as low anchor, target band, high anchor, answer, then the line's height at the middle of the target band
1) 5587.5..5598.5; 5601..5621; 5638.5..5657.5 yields 0.07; 14.3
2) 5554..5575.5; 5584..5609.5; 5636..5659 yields 0.09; 14.8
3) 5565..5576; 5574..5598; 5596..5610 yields -0.08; 13.7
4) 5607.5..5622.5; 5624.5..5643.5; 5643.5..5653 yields 0.03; 14.2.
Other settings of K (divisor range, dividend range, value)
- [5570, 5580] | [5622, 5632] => 0.88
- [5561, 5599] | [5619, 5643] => 0.93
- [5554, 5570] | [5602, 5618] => 0.92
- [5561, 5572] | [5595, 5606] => 0.86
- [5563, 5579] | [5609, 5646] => 0.93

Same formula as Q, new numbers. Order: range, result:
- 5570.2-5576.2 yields 14.3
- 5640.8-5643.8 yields 14.6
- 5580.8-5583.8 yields 14.8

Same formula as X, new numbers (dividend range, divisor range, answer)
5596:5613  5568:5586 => 0.88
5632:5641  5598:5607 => 1.16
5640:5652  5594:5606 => 1.18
